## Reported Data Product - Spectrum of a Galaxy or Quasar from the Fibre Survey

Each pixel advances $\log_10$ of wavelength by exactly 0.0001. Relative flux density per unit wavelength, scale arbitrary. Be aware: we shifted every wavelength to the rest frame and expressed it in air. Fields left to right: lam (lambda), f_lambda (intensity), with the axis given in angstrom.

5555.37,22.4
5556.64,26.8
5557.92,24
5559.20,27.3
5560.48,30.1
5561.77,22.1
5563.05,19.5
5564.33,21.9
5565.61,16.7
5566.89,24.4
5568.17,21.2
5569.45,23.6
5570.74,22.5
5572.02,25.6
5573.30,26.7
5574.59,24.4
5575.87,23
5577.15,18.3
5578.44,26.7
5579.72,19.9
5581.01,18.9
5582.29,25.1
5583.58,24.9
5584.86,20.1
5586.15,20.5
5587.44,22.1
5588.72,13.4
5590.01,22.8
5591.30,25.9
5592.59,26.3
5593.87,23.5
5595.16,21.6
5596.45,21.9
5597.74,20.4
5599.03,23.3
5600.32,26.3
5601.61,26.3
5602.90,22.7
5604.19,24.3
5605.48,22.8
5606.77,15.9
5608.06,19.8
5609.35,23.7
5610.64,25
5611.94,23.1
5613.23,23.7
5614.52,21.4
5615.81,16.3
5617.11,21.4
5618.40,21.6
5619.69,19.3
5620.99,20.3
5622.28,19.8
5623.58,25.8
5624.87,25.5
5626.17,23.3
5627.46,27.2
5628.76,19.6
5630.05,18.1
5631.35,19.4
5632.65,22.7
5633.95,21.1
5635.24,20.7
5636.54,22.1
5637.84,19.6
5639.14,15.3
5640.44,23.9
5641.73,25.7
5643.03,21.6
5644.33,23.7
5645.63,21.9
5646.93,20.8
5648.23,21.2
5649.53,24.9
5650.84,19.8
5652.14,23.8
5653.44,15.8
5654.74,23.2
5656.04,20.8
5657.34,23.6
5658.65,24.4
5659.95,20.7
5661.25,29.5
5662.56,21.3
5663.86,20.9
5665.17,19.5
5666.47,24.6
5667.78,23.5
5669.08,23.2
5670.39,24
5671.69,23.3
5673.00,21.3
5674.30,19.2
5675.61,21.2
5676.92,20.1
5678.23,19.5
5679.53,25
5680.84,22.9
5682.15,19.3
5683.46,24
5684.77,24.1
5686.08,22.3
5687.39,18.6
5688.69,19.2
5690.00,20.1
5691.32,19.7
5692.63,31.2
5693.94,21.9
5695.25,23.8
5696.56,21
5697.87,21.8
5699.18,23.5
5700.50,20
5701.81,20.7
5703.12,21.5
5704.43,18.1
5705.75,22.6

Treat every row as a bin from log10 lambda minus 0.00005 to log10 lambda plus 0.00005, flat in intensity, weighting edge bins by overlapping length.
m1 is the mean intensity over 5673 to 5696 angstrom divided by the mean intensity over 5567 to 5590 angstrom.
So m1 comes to 0.98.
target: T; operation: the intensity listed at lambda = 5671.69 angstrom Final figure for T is 23.3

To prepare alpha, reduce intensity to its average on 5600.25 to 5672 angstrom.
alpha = 22.1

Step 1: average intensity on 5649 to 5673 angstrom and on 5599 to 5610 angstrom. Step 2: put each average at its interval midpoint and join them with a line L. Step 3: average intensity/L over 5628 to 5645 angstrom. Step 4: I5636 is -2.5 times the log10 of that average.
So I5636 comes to 0.08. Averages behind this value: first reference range 22.8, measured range 21.1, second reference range 22.5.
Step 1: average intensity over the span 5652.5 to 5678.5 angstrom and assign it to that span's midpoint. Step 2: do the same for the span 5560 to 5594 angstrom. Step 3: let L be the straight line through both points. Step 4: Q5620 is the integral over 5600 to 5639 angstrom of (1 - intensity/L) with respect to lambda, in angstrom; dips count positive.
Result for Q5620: 0.82 angstrom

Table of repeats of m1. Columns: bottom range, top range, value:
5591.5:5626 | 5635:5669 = 0.98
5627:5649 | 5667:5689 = 1.02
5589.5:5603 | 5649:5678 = 0.93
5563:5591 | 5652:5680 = 1.01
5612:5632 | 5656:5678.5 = 1.04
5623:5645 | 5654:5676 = 1.02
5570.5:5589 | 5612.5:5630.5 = 0.97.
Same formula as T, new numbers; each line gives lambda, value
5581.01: 18.9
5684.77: 24.1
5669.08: 23.2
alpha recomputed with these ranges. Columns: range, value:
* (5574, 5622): 22.1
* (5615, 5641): 21.1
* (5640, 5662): 22.6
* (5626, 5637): 21.5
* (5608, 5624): 21.6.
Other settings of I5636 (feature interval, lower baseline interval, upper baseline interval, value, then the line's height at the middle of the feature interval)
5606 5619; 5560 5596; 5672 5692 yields 0.04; 22.1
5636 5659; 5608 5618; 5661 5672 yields 0.05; 22.7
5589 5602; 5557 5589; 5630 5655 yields -0.06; 22.2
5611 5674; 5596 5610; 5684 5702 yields 0.02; 22.3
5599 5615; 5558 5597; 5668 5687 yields -0.02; 22.5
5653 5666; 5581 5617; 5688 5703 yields 0.00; 22.1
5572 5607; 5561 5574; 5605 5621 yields -0.04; 21.8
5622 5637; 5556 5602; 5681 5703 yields 0.02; 22.5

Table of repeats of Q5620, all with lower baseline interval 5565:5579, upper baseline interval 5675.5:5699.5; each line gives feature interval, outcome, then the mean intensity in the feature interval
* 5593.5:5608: 0.2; 22.5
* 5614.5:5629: 0.5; 21.9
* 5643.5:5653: 0.1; 22.1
